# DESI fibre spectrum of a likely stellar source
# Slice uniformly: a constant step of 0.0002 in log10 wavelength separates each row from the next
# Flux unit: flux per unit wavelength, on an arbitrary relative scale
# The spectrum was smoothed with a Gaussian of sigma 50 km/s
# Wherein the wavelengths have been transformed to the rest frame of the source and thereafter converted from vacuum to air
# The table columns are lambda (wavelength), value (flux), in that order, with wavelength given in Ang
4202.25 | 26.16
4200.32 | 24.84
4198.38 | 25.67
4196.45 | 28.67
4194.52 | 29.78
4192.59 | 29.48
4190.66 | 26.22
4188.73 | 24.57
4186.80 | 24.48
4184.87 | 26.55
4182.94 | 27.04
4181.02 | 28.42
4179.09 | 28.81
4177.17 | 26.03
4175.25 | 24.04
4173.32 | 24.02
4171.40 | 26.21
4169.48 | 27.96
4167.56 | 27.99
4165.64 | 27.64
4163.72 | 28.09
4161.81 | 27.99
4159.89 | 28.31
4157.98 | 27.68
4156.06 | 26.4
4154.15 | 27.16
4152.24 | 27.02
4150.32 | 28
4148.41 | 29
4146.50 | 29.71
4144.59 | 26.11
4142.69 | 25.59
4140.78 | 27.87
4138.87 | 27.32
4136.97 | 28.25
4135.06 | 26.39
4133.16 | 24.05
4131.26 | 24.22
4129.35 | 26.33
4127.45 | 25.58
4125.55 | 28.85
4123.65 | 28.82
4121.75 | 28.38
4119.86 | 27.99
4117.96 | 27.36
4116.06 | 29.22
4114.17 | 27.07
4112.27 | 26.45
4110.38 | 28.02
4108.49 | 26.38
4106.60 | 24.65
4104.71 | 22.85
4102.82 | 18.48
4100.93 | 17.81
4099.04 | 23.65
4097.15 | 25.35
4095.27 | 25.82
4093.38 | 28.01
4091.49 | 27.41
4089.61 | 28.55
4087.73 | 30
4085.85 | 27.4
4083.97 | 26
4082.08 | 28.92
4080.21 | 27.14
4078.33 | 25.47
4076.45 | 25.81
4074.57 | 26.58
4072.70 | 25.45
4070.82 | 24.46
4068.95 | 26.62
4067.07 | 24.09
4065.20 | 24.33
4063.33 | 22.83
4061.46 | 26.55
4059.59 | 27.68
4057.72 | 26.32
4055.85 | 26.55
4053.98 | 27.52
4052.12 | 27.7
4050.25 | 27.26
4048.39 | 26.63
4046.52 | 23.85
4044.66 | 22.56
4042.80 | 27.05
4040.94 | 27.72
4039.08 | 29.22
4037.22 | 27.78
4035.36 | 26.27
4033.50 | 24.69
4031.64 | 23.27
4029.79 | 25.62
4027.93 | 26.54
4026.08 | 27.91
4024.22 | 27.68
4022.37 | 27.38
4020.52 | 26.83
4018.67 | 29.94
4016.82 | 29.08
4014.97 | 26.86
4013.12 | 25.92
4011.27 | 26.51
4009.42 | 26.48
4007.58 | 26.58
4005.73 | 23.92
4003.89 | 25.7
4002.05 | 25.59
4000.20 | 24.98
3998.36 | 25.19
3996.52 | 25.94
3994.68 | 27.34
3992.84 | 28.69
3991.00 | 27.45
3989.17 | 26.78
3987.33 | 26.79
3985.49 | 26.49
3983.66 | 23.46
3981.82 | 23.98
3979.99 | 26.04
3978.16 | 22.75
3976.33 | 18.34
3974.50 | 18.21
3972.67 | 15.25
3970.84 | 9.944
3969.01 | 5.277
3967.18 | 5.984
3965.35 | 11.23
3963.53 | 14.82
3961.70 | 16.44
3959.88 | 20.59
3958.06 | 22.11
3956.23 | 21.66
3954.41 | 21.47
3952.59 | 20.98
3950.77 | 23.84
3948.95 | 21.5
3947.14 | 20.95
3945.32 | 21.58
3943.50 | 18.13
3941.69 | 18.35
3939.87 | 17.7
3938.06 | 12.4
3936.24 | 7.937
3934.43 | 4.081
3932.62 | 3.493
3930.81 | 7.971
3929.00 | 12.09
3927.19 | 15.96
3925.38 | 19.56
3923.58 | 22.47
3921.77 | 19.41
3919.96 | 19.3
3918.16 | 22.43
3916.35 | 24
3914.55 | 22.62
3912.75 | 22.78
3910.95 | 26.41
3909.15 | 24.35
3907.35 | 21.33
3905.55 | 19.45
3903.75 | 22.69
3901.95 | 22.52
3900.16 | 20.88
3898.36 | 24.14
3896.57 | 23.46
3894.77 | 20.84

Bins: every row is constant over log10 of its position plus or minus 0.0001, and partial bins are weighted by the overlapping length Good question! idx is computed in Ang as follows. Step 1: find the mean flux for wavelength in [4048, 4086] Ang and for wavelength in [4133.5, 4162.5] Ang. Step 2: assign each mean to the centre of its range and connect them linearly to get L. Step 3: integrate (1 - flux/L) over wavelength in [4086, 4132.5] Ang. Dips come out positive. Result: 1.2 Ang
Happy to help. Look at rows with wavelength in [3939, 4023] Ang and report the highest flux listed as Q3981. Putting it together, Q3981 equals 29.94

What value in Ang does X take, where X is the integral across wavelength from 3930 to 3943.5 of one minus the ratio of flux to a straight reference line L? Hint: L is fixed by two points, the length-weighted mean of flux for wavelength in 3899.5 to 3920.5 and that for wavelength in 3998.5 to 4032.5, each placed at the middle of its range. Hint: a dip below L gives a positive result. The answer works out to 7.3 Ang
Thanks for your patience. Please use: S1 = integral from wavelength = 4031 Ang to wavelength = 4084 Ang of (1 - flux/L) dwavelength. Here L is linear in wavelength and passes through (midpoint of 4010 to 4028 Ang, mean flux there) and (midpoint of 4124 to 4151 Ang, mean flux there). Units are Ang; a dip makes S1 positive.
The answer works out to 2.4 Ang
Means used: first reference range 27.5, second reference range 27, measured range 26.1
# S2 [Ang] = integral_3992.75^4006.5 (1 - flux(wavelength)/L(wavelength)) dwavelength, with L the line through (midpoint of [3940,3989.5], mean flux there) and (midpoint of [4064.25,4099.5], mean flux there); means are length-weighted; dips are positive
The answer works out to -2.8 Ang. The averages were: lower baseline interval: 19.3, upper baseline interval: 26.4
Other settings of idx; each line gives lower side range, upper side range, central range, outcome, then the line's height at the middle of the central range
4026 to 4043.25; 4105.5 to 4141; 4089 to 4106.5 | 1.8 Ang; 26.8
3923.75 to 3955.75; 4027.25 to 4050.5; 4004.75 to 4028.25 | -3.3 Ang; 23.7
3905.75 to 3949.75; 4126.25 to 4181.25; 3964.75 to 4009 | -3.5 Ang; 20.2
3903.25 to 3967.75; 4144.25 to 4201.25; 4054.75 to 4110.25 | -4.6 Ang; 23.7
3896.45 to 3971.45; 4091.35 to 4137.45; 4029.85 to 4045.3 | -2.5 Ang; 22.5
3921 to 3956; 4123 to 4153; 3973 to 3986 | -2.6 Ang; 18.6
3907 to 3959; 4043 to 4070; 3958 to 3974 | 5.6 Ang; 20.4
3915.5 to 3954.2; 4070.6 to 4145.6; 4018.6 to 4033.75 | -3.3 Ang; 21.9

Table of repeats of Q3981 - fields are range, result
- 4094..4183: 29.71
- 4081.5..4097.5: 30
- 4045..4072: 27.7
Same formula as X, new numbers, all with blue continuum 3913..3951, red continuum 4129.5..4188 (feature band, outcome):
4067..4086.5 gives -2.46 Ang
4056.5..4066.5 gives -1.28 Ang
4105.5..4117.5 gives -1.01 Ang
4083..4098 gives -2.15 Ang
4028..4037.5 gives -1.82 Ang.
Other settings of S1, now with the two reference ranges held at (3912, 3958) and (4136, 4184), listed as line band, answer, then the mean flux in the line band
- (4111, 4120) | -0.77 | 27.6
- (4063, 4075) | -0.76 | 24.9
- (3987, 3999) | -3.98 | 26.9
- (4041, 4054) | -2.05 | 26.1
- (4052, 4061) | -1.63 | 27.1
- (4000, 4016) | -3.86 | 25.9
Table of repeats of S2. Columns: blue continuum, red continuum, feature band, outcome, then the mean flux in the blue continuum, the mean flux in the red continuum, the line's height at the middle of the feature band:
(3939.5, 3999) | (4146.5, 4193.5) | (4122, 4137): -0.5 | 20.5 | 27.1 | 25.8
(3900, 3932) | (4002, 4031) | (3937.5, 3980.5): 9.8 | 20.2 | 26.8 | 23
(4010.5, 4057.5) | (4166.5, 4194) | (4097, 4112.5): 1.8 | 26.7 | 26.6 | 26.7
